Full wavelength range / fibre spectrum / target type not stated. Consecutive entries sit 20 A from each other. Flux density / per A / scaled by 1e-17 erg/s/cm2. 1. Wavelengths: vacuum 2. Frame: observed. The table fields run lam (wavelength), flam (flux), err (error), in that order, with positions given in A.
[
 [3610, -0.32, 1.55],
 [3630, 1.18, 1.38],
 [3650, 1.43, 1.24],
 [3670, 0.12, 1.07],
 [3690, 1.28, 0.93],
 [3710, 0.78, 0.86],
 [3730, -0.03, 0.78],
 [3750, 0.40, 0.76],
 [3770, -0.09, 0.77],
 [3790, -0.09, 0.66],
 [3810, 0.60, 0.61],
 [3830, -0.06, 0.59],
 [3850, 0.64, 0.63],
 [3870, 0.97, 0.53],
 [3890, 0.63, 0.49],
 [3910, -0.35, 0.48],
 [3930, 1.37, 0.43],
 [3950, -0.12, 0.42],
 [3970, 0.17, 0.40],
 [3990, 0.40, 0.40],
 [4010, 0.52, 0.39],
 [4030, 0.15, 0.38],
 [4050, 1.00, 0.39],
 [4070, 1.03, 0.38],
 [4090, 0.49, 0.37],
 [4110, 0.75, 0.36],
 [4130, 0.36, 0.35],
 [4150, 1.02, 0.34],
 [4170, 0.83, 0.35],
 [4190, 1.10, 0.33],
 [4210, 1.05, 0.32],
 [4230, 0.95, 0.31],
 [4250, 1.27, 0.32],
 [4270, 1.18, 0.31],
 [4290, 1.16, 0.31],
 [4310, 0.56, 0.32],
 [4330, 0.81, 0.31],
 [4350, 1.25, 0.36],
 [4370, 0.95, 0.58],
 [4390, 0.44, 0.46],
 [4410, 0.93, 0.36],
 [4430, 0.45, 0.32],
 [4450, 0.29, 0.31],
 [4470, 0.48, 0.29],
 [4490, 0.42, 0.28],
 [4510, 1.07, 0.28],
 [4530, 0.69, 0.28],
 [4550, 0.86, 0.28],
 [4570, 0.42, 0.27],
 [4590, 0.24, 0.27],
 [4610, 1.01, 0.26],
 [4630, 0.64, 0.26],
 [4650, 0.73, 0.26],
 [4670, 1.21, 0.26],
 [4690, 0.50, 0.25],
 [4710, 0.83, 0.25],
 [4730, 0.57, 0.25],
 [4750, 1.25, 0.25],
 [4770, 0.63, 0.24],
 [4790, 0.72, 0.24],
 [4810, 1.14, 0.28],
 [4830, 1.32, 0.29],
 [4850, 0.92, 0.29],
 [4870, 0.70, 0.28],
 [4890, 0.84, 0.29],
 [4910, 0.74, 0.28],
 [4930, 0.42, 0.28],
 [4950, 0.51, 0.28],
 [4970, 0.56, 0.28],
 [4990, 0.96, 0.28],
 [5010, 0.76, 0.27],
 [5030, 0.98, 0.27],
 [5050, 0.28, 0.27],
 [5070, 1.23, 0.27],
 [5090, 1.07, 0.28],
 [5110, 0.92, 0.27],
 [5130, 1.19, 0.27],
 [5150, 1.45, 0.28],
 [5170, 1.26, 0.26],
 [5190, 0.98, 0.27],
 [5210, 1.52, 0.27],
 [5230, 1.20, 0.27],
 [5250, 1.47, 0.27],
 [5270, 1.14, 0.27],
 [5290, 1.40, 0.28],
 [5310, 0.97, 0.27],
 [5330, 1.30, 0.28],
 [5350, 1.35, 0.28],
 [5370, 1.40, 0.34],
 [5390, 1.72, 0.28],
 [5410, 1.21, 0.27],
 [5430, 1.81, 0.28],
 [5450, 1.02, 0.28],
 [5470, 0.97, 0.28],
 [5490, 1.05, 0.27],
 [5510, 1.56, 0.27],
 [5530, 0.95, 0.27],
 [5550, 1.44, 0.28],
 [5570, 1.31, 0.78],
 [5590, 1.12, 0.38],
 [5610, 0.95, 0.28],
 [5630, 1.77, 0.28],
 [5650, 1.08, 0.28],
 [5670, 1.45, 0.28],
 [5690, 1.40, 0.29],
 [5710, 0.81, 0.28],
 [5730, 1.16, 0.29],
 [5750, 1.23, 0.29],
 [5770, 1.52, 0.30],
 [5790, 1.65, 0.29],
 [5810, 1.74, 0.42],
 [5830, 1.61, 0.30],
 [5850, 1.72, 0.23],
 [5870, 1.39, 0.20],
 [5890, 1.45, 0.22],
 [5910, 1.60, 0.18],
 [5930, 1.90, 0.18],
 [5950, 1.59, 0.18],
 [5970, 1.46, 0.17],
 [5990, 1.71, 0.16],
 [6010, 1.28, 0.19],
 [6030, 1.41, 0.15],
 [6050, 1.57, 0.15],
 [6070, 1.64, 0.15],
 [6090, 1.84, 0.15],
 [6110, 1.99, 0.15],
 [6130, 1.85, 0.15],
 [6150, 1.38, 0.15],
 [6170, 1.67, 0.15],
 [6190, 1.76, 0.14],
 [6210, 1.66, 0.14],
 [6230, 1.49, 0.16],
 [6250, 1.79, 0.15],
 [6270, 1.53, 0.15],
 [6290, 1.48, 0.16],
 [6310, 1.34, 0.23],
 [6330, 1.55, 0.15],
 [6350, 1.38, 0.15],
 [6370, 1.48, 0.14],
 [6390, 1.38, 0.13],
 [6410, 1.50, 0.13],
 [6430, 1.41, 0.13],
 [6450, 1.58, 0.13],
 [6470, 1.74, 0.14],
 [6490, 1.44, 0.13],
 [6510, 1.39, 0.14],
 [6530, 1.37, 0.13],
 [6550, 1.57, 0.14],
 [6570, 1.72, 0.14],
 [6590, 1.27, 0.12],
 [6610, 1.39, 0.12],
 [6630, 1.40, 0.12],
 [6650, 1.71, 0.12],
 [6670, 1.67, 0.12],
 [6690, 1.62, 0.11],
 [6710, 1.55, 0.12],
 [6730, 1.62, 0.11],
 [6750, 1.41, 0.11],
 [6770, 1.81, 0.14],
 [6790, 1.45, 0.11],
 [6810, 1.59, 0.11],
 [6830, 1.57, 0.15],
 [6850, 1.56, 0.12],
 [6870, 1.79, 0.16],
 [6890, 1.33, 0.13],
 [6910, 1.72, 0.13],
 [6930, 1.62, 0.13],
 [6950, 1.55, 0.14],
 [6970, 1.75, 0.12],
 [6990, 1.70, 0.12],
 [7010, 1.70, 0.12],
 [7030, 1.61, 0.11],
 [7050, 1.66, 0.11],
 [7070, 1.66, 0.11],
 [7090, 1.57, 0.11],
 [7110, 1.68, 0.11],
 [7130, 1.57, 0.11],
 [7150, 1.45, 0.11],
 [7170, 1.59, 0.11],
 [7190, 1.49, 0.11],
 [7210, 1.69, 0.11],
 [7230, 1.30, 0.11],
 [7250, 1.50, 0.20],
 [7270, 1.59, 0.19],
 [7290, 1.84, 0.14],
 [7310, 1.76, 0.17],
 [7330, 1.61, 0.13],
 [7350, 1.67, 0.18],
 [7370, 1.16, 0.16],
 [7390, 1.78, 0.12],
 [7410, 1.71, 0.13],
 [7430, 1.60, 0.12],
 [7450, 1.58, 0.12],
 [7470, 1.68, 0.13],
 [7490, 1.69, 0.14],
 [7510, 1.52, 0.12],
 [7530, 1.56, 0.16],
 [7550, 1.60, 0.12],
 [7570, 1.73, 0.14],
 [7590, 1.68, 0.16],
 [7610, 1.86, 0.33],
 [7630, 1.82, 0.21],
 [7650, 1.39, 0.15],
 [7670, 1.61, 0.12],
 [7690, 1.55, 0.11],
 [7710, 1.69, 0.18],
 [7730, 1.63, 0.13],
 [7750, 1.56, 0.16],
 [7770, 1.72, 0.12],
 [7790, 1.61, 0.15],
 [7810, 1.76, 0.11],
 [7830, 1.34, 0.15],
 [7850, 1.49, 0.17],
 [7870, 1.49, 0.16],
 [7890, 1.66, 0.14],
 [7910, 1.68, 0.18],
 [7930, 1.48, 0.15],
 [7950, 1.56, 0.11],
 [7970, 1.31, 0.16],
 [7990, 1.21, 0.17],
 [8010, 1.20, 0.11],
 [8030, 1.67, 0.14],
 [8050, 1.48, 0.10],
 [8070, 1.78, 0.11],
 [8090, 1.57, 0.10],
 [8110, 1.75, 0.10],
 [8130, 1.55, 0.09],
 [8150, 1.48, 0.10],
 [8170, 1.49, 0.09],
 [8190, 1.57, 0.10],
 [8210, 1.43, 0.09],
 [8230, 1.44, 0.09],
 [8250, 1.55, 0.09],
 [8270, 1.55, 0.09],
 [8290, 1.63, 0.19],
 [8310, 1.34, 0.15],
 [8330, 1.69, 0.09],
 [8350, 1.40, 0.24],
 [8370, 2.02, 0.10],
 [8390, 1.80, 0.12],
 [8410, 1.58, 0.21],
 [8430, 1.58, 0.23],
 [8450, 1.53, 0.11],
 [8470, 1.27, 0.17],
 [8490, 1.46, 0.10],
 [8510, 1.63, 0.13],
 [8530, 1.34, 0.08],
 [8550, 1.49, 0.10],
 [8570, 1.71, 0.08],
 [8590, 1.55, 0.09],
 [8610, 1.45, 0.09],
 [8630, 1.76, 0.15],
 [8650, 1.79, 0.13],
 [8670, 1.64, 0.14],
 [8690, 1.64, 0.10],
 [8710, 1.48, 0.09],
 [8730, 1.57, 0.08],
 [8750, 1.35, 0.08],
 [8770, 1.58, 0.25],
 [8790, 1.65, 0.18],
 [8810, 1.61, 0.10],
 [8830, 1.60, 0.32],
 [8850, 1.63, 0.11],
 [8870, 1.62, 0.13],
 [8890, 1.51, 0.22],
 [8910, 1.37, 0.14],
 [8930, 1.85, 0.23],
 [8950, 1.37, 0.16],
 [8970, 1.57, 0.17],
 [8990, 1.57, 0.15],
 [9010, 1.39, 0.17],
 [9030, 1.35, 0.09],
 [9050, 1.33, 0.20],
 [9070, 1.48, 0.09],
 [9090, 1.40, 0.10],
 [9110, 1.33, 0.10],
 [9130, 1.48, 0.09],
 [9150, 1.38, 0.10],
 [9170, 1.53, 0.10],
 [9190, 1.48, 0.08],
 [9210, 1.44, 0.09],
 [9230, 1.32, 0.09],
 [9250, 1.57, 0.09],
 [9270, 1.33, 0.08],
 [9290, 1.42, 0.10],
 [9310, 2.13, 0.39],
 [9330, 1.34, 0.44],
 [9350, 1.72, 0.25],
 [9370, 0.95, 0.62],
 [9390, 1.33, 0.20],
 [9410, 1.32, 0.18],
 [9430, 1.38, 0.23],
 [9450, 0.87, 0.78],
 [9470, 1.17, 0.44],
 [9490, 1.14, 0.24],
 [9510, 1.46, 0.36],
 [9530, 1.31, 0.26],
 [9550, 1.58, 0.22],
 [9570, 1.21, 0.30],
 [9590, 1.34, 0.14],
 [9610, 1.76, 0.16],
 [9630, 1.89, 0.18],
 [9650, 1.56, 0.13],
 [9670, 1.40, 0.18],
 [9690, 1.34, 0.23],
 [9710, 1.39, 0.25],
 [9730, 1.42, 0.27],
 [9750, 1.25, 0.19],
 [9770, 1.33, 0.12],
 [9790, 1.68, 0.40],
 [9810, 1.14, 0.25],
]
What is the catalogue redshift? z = 0.274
